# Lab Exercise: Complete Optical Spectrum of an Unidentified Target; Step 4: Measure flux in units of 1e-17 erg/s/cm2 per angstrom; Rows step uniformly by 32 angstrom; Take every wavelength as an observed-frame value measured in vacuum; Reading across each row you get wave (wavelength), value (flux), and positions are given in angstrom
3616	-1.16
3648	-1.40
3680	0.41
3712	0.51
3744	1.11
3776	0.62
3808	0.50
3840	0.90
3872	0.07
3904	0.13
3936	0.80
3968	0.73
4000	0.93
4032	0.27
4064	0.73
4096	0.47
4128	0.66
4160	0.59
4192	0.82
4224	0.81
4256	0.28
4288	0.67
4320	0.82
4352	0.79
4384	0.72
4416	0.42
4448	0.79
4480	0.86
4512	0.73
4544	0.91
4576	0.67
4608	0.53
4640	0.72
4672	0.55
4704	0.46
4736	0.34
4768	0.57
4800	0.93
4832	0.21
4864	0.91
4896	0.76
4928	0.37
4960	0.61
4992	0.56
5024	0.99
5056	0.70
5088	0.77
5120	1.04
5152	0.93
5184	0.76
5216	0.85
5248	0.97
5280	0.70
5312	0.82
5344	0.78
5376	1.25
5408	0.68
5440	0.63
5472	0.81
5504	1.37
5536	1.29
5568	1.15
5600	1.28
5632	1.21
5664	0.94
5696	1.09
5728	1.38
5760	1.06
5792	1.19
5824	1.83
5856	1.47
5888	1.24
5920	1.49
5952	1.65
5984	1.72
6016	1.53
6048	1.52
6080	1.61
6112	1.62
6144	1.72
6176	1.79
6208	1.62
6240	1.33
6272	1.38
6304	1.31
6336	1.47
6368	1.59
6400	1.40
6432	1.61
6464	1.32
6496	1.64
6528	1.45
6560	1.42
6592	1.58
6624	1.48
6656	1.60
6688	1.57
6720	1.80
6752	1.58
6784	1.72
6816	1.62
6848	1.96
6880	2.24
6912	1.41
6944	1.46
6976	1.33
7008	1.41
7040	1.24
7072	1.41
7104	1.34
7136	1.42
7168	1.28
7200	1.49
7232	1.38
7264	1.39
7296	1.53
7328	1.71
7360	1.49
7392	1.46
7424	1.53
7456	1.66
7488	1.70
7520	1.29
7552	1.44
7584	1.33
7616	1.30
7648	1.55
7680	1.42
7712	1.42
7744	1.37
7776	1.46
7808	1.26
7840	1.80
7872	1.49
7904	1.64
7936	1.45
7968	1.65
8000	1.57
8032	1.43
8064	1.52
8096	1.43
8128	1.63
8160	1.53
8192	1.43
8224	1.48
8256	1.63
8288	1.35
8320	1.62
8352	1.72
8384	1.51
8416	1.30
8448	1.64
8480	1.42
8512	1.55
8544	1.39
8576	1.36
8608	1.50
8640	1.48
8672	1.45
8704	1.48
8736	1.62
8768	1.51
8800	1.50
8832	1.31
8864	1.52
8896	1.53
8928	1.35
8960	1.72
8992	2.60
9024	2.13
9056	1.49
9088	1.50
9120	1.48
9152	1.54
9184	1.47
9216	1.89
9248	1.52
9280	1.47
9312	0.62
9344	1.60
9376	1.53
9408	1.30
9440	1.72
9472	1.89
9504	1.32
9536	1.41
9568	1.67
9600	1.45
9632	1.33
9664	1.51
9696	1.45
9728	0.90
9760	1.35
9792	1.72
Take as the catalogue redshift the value 0.371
